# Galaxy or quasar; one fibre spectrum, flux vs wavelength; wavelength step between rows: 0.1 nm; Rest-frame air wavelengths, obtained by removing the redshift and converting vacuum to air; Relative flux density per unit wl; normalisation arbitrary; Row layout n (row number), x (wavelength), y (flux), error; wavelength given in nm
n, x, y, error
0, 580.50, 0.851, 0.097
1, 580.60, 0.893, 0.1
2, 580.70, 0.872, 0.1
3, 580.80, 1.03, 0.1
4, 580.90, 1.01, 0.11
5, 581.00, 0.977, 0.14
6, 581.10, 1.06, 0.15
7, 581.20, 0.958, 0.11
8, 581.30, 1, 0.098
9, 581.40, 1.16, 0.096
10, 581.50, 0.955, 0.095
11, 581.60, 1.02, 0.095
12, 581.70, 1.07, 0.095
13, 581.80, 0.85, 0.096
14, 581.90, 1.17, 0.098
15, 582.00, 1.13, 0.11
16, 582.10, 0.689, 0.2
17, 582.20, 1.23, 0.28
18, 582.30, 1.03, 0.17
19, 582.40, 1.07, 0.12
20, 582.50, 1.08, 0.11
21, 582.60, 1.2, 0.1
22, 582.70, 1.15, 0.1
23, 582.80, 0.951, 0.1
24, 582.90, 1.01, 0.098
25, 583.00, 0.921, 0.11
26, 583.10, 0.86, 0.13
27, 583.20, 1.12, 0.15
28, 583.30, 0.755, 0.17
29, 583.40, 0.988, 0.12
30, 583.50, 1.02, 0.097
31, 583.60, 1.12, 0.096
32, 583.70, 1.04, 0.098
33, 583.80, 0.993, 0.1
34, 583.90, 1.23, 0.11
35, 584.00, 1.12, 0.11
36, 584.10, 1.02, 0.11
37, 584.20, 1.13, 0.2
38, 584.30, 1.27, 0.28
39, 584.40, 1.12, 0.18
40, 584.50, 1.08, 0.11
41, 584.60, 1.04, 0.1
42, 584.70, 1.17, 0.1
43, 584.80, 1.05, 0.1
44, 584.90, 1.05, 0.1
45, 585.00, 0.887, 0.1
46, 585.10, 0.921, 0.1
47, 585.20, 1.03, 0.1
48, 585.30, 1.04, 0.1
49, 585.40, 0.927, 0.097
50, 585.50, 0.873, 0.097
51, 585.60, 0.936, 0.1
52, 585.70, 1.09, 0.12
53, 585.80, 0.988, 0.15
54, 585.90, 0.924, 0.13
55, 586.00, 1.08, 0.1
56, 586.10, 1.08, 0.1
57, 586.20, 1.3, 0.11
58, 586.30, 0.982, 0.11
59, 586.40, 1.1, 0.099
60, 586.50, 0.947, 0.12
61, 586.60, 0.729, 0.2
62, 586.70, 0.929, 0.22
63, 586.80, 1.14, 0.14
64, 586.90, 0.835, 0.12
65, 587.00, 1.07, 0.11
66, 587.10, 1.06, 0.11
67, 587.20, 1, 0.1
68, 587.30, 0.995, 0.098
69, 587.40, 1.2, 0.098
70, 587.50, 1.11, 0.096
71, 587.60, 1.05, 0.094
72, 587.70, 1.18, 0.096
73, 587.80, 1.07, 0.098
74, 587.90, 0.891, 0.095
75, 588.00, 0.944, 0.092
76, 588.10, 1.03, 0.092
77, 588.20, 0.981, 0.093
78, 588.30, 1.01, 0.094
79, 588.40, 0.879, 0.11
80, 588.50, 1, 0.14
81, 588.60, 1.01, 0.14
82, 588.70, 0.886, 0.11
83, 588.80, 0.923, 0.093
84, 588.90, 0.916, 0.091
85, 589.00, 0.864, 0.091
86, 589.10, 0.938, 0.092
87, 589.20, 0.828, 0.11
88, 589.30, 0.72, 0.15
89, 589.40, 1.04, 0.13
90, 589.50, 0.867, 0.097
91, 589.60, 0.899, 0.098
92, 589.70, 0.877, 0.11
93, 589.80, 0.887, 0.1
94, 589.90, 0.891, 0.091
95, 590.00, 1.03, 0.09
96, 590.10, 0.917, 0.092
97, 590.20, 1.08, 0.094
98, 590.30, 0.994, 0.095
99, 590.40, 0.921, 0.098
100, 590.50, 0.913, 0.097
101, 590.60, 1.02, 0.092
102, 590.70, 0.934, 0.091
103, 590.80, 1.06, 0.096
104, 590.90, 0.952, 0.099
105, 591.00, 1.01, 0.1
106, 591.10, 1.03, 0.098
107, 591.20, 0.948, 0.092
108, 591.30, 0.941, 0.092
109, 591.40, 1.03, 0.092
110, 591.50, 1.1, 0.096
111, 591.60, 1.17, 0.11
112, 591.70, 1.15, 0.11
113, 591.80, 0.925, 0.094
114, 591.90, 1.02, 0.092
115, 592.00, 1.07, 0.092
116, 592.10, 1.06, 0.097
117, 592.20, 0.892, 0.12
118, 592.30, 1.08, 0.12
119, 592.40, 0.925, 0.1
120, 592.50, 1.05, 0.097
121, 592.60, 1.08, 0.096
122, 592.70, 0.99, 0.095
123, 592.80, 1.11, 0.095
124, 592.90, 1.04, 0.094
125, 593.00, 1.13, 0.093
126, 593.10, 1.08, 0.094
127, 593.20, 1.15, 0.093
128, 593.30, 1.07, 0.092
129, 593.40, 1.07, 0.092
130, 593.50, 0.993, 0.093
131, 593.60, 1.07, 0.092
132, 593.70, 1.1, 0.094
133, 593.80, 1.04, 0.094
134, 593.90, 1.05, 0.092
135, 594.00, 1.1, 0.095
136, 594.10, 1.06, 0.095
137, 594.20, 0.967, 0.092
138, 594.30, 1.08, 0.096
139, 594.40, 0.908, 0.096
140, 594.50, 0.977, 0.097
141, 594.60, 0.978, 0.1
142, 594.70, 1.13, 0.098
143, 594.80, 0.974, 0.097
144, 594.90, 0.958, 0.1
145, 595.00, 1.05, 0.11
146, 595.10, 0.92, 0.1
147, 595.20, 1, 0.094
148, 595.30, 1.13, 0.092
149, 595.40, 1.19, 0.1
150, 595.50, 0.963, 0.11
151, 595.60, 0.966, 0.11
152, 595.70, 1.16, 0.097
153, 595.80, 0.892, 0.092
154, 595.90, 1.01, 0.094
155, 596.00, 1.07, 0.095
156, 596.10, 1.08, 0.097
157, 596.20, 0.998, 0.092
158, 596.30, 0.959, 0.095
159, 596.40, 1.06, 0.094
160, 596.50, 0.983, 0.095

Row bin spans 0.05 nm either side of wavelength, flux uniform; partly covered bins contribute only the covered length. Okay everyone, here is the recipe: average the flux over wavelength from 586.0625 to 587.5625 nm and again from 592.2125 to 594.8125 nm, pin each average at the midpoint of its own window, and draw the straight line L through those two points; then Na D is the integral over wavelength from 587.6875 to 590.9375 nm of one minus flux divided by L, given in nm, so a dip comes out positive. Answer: 0.28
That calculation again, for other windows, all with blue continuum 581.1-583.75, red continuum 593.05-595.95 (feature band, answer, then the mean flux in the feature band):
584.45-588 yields 0.02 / 1.02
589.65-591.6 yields 0.10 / 0.981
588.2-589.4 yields 0.13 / 0.915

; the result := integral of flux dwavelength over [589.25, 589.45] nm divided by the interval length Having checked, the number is 0.88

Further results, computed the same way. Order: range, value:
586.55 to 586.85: 0.933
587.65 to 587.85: 1.13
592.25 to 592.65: 1.03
